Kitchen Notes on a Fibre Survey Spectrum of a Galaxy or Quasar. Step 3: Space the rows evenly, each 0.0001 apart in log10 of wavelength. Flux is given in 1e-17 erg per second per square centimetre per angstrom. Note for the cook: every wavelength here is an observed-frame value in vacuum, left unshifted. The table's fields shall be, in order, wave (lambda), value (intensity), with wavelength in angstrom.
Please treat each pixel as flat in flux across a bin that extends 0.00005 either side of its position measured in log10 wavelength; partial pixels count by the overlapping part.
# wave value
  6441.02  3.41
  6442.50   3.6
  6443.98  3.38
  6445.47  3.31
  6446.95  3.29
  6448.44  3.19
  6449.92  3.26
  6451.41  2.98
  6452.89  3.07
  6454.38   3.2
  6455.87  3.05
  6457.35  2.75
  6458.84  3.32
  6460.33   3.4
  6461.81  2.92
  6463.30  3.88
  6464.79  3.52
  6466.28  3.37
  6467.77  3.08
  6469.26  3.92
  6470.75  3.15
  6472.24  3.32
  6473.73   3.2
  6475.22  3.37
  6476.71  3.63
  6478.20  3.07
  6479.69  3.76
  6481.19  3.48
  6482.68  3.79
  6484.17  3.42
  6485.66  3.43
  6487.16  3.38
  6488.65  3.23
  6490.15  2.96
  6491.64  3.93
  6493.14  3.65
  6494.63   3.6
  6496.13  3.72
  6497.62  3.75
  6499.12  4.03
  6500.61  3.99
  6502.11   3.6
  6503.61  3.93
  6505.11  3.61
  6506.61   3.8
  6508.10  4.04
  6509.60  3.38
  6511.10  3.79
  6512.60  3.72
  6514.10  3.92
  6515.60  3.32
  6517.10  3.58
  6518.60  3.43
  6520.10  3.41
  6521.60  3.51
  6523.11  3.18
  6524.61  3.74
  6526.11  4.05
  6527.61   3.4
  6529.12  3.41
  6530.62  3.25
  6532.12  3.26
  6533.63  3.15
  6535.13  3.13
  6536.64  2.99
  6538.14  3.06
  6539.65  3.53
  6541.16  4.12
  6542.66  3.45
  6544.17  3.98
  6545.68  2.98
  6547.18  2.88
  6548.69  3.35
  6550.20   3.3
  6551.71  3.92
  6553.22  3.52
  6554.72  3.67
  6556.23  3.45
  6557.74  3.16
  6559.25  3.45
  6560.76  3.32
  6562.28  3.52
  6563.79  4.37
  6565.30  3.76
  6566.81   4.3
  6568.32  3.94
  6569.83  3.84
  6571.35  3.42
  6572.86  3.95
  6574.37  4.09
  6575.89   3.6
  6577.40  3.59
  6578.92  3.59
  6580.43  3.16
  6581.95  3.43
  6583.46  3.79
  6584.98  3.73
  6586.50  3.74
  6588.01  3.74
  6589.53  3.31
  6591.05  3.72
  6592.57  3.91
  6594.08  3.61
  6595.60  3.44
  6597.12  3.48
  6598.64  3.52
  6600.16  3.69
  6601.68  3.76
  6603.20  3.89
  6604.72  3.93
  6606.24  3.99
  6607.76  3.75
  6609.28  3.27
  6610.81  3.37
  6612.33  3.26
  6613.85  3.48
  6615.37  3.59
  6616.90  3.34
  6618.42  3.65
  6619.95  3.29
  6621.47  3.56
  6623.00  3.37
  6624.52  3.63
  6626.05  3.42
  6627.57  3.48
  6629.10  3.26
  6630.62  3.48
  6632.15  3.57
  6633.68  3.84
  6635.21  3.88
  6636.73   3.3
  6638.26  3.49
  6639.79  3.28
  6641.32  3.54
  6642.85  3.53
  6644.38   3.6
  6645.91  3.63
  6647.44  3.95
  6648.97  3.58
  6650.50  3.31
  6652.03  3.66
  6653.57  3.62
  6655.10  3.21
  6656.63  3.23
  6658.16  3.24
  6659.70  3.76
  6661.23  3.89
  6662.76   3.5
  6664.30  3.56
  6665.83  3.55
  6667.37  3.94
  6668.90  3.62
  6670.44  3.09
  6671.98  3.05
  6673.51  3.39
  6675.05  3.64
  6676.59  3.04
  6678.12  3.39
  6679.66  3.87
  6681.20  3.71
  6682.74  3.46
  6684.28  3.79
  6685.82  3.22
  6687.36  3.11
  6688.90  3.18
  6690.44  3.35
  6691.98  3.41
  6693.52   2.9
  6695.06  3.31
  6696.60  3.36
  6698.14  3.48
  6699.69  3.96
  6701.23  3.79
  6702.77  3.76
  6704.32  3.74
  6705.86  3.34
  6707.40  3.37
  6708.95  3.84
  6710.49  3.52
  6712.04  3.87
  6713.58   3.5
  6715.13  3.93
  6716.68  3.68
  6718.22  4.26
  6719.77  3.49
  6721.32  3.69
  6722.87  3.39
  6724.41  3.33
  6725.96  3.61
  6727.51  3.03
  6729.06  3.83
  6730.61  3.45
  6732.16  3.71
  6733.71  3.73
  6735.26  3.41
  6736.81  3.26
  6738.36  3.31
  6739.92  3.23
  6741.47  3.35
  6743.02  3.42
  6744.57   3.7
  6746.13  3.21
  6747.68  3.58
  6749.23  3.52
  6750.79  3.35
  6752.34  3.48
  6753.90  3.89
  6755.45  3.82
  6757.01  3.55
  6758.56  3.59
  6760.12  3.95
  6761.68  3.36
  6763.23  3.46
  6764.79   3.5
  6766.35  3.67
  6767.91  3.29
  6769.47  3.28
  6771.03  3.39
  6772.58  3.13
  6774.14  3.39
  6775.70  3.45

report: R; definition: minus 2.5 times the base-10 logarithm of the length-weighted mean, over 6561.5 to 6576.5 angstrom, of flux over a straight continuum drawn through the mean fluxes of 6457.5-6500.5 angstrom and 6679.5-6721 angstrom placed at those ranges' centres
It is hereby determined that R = -0.11 mag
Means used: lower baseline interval 3.47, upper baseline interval 3.56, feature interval 3.88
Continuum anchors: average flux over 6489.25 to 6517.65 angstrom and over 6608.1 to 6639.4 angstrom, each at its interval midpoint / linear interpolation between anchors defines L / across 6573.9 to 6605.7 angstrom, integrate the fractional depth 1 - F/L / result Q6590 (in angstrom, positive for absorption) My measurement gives -1.0 angstrom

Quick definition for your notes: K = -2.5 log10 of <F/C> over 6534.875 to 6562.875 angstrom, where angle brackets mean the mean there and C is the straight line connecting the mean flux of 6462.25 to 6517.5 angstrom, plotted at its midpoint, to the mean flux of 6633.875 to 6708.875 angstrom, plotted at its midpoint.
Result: 0.04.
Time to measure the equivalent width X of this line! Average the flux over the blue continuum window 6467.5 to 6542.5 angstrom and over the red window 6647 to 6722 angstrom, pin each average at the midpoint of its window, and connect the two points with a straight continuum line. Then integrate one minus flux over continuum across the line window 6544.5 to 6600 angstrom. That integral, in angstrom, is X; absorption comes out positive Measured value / -1.2 angstrom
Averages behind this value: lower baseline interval 3.53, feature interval 3.6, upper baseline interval 3.53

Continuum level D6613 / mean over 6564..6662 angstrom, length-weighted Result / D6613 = 3.6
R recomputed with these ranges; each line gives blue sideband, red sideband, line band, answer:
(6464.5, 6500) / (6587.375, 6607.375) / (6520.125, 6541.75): 0.053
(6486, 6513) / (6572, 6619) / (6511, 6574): 0.034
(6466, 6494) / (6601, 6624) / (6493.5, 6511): -0.095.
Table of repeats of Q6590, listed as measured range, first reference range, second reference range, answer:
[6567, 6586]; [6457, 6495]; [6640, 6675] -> -1.2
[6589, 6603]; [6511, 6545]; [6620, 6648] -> -0.4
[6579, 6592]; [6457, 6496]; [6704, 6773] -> -0.4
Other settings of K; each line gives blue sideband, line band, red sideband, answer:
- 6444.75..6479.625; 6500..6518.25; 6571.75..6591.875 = -0.09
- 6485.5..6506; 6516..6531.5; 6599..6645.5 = 0.04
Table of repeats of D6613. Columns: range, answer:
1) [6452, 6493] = 3.36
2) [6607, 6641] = 3.48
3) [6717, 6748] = 3.5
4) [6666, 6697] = 3.39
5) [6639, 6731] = 3.52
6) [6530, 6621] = 3.56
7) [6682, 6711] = 3.47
